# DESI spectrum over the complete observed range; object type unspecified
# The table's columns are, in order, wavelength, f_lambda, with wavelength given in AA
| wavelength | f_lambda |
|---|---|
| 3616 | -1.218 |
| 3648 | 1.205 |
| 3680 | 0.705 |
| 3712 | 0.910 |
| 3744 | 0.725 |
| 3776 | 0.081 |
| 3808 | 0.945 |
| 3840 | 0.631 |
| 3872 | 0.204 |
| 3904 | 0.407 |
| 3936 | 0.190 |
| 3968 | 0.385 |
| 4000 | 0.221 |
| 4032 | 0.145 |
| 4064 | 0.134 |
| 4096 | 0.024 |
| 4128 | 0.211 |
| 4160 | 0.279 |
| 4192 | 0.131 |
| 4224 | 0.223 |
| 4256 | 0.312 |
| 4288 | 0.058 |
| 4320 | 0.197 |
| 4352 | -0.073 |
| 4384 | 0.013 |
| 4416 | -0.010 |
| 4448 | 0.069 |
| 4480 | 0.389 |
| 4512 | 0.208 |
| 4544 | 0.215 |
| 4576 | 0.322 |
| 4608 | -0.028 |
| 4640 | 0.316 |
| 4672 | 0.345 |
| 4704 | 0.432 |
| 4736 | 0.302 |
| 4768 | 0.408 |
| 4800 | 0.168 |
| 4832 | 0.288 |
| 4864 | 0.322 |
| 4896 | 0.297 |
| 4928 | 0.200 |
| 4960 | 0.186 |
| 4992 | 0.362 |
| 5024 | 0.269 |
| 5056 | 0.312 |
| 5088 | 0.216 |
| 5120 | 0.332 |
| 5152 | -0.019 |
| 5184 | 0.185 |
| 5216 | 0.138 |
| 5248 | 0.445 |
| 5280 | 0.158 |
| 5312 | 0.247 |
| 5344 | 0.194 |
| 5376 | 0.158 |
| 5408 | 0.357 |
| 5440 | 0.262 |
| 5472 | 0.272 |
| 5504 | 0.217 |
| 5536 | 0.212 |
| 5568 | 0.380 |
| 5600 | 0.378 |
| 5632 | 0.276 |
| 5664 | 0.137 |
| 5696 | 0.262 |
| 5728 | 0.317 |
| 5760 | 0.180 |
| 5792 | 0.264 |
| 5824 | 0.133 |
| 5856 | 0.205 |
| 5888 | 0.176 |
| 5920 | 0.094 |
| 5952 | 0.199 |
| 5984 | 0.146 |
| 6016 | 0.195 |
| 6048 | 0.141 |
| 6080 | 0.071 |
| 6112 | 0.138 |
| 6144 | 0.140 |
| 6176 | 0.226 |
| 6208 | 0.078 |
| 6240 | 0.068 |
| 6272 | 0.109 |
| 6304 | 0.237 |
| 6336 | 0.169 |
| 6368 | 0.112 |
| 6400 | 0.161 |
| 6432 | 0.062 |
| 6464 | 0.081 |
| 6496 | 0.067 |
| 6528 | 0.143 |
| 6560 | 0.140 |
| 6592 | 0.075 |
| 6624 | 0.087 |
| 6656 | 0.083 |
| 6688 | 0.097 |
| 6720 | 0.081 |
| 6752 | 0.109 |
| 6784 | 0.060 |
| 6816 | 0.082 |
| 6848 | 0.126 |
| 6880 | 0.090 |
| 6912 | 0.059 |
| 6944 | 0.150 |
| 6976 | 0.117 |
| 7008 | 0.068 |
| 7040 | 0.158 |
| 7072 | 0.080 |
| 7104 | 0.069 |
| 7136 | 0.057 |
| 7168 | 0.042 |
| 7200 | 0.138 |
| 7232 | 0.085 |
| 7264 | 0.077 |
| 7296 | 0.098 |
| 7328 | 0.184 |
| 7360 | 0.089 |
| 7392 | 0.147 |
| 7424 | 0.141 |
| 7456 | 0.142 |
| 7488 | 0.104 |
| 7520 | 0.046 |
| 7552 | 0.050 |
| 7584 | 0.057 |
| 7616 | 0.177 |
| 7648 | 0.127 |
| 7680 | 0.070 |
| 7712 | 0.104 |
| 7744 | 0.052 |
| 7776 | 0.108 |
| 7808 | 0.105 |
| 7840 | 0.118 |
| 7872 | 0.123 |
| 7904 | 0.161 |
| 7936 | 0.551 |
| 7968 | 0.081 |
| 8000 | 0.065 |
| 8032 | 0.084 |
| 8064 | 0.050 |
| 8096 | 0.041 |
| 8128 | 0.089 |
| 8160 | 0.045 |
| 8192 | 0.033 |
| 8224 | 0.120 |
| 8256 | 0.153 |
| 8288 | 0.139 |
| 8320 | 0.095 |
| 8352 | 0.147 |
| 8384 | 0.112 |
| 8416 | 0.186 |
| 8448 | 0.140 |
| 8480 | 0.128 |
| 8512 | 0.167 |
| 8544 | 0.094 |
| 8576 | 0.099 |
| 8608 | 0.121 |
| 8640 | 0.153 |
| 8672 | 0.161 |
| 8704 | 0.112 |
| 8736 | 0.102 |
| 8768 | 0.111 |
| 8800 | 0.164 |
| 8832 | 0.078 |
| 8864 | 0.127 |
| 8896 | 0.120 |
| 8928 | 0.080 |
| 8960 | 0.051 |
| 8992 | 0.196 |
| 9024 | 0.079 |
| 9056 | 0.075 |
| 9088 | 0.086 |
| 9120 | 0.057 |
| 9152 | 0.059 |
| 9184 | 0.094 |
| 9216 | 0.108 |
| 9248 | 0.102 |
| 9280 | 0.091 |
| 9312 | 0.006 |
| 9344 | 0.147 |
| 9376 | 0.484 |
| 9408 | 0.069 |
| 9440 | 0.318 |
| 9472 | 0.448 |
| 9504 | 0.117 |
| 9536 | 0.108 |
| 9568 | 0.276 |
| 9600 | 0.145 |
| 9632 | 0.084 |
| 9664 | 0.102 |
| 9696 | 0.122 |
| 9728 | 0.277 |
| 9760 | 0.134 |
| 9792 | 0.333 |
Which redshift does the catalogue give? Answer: 1.13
